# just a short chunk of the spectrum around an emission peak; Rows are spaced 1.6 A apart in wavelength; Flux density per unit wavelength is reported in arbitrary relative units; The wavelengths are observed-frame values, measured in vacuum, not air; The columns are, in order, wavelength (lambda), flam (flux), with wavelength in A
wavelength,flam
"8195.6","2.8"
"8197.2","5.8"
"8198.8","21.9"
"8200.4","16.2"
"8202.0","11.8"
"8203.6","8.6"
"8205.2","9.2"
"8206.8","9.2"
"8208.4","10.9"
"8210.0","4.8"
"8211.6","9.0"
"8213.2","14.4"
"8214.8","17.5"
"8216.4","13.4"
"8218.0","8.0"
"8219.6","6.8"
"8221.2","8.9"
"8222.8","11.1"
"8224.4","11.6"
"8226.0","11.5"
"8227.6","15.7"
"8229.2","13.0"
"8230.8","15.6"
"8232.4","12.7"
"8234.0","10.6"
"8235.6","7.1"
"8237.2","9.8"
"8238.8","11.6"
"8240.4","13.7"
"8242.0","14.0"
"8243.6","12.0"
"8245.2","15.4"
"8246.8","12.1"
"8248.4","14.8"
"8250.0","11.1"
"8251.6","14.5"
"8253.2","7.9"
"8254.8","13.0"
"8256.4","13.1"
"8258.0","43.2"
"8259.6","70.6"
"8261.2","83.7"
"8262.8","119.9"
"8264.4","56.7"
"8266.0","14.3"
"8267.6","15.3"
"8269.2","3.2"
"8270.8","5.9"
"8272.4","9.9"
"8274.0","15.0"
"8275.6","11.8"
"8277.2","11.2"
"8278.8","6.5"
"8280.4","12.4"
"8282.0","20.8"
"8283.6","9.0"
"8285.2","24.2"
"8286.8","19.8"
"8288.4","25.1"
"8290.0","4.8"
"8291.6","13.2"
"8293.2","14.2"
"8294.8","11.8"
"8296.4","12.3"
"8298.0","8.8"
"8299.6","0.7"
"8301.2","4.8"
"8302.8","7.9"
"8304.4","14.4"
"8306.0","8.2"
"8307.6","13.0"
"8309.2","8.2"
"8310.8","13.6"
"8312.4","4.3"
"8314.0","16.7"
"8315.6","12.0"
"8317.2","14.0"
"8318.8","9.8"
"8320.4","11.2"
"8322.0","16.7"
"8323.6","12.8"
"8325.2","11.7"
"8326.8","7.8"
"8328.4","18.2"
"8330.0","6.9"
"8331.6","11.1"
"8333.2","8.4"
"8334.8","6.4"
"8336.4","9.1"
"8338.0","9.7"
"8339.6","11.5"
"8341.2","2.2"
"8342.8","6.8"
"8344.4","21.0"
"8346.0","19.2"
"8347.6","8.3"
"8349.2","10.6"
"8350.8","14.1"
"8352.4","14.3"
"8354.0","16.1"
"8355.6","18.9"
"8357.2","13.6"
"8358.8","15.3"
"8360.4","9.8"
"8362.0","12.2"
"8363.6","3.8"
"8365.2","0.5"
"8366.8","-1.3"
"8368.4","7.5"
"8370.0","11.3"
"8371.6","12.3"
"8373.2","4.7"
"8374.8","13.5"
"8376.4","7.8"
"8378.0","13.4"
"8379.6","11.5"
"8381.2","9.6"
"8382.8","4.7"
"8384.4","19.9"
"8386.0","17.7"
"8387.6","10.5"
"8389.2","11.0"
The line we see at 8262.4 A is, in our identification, H-alpha 6563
